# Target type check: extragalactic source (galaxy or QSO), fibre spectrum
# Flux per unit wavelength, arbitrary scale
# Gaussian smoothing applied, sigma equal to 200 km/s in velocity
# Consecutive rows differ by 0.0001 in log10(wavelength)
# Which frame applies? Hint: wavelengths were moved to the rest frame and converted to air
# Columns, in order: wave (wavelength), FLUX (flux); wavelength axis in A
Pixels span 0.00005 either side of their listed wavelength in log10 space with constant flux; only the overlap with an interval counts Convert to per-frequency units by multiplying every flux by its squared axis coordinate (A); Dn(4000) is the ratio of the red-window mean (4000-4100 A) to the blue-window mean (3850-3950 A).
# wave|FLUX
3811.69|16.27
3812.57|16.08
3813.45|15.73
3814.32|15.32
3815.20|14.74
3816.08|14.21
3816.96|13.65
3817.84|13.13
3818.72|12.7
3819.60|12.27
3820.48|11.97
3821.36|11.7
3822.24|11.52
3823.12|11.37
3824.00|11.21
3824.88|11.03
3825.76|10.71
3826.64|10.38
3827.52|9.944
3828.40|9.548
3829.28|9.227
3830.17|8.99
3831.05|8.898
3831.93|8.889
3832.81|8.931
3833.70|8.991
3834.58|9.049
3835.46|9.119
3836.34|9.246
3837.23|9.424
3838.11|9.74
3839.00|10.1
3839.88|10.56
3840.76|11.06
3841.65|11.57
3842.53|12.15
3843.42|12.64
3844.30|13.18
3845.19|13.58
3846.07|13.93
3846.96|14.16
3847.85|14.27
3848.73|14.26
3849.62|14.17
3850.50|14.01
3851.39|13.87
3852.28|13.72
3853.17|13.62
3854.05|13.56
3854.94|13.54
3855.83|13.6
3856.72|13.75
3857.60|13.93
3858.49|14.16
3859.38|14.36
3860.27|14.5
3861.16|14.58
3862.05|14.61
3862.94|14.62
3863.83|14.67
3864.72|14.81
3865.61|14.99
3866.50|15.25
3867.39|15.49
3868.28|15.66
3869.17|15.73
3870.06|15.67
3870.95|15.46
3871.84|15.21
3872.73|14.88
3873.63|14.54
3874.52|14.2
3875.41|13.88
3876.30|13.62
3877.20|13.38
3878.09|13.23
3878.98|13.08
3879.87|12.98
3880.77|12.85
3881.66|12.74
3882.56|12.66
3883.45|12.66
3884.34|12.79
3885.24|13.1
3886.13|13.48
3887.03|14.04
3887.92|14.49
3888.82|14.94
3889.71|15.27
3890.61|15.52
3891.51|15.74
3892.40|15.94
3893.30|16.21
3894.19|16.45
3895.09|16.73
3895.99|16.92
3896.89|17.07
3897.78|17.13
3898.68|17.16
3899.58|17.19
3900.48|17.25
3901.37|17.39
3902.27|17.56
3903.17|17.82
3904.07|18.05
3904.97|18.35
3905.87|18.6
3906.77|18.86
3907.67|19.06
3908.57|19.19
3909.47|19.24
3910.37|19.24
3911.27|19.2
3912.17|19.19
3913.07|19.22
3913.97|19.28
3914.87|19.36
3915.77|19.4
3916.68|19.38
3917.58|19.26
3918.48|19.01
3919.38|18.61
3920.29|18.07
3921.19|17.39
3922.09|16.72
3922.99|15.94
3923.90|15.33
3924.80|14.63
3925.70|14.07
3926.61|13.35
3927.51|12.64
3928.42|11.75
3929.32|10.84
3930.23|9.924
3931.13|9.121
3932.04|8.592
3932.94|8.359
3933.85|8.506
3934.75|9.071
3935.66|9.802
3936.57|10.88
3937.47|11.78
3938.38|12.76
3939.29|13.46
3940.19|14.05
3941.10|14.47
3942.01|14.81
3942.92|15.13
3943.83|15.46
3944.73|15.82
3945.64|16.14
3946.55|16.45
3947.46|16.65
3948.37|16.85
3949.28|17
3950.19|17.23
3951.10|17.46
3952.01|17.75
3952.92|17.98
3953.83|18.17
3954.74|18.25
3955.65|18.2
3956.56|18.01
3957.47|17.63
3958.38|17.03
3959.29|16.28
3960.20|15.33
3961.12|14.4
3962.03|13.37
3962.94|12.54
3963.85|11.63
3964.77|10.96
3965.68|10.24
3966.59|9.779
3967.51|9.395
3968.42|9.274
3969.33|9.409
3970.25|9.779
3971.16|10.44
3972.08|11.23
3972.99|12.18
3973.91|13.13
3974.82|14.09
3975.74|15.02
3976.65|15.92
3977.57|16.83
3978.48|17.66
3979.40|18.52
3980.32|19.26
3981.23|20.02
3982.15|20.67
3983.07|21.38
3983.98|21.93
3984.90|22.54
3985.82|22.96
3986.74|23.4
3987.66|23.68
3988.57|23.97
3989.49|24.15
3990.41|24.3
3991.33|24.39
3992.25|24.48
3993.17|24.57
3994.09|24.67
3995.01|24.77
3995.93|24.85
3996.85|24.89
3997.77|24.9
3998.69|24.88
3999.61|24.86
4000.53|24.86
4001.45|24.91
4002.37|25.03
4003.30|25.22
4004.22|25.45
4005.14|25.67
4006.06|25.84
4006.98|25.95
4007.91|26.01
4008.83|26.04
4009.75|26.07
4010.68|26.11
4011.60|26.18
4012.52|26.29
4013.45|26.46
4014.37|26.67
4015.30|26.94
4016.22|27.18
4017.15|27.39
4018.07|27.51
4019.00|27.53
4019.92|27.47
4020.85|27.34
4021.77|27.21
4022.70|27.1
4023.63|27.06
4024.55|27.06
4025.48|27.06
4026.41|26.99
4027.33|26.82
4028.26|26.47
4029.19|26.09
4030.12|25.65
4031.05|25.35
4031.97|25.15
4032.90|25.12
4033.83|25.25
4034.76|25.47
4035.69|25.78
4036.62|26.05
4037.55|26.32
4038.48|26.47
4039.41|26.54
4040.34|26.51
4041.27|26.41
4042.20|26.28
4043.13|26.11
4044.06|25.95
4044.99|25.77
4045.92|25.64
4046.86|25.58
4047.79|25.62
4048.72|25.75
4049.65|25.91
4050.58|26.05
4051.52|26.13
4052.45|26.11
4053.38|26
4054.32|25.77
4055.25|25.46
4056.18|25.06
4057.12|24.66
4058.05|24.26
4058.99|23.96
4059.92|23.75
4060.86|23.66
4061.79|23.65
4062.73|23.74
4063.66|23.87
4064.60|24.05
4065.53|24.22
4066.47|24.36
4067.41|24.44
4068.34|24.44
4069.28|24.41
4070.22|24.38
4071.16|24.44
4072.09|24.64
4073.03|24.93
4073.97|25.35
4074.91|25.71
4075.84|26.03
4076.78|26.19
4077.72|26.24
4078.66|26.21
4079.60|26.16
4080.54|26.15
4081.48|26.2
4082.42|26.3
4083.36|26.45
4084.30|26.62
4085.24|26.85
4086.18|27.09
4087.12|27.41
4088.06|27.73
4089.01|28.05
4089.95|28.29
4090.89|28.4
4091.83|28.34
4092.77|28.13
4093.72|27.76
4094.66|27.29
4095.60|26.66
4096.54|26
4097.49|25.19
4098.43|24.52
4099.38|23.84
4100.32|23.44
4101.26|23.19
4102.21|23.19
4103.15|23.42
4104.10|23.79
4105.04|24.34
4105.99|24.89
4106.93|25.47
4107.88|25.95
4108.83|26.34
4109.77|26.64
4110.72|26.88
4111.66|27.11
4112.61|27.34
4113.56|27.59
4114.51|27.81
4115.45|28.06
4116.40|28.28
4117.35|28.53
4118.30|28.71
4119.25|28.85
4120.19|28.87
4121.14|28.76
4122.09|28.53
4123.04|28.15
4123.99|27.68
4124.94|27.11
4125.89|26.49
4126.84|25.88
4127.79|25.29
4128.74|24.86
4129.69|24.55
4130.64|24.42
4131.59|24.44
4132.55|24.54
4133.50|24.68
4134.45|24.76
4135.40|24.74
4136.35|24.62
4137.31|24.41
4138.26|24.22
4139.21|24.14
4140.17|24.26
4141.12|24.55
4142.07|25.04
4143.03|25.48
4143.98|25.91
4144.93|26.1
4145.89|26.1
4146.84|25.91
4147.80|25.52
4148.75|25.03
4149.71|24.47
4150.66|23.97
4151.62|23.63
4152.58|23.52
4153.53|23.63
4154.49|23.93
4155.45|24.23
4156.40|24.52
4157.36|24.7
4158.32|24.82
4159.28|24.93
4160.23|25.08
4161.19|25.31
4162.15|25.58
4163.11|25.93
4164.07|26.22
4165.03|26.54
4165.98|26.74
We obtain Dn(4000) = 1.85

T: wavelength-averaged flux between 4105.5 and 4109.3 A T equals 25.6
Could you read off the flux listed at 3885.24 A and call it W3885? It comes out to 13.1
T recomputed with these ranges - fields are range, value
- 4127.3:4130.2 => 24.9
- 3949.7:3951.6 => 17.3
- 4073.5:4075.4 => 25.6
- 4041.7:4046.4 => 25.9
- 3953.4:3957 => 18.2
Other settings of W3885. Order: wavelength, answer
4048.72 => 25.75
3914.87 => 19.36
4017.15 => 27.39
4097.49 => 25.19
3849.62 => 14.17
